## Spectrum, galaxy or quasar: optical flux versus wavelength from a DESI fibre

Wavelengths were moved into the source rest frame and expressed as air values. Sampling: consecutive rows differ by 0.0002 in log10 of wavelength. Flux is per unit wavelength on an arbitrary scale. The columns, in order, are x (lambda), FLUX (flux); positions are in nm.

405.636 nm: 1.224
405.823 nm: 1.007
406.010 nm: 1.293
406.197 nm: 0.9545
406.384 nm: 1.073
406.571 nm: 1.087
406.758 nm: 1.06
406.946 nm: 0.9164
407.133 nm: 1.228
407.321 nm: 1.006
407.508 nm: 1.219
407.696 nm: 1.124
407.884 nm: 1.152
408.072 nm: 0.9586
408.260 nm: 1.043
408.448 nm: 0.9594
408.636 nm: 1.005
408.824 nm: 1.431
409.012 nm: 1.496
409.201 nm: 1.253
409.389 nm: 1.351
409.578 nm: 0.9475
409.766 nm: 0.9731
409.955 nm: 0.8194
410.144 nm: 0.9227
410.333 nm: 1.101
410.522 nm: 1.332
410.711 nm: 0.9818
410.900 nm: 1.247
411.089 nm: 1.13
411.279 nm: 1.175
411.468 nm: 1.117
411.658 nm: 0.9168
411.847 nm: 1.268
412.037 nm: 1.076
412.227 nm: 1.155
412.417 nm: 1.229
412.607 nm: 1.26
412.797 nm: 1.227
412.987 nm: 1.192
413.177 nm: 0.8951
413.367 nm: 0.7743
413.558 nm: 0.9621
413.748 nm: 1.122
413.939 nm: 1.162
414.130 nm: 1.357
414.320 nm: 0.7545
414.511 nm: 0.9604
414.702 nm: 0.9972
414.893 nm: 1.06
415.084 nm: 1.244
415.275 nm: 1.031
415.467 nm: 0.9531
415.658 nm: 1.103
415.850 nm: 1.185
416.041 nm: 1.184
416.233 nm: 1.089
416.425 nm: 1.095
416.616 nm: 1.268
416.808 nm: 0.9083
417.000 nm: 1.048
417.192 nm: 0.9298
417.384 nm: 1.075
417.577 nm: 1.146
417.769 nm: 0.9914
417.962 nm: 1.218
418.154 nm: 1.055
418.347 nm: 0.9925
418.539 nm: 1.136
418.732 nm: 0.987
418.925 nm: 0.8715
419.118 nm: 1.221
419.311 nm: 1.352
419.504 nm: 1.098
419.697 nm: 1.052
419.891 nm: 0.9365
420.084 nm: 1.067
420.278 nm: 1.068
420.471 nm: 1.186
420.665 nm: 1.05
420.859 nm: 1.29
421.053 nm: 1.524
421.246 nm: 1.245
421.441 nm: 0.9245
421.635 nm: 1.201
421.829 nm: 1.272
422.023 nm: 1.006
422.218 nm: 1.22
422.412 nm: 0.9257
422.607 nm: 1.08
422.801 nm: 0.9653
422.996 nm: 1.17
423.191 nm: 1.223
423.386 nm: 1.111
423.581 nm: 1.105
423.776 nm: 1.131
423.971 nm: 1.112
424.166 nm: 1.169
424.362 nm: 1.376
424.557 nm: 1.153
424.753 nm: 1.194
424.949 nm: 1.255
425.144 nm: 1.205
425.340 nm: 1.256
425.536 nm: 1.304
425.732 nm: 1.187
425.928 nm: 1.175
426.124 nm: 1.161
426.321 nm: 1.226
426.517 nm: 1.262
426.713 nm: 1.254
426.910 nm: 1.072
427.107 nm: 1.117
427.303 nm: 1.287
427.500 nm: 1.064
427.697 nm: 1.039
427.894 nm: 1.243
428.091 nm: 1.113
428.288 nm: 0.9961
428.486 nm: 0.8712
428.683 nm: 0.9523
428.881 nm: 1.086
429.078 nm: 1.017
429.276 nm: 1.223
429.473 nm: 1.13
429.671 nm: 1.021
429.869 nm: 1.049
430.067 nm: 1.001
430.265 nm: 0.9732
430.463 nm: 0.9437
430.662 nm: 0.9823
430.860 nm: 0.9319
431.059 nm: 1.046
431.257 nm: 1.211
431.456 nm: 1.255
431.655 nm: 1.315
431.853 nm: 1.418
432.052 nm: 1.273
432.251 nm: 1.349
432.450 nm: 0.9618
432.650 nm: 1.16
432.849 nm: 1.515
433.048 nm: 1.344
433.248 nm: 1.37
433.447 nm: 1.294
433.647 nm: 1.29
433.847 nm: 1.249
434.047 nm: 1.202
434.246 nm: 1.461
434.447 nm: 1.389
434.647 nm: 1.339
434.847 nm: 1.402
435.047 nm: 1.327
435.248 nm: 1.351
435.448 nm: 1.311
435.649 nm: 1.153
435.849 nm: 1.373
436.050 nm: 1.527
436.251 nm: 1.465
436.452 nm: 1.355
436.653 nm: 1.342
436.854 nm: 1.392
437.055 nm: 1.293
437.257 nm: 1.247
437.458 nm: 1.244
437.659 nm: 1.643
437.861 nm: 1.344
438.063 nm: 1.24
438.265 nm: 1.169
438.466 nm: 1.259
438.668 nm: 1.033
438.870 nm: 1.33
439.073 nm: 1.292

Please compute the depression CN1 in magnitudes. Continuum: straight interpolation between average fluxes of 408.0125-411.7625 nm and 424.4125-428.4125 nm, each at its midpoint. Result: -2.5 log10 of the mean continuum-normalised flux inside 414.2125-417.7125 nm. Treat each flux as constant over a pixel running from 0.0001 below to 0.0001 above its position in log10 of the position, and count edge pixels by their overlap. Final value 0.08 mag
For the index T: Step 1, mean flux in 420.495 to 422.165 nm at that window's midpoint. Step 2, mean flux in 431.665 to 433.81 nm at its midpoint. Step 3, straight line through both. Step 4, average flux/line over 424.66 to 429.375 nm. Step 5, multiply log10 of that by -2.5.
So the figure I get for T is 0.09 mag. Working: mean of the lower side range 1.19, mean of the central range 1.15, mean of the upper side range 1.3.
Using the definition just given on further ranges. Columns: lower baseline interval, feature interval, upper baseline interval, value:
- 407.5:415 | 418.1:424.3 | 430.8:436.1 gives 0.063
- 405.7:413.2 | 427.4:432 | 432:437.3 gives 0.184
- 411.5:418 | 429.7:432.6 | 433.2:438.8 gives 0.135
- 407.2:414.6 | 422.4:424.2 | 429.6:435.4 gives 0.065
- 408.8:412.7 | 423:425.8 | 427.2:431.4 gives -0.111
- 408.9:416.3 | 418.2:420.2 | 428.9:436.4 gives 0.074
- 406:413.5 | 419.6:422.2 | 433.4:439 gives 0.051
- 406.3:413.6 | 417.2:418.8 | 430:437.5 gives 0.089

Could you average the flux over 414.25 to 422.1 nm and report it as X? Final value 1.09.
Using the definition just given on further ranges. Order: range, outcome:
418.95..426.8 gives 1.17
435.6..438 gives 1.37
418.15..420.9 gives 1.09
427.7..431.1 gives 1.03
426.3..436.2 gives 1.2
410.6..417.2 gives 1.09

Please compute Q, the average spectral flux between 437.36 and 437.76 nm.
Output 1.45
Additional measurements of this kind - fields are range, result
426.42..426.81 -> 1.26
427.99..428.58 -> 0.995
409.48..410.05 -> 0.916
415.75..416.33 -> 1.15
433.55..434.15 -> 1.25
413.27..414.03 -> 1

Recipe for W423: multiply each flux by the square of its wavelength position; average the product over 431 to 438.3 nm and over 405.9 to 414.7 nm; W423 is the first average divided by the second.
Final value 1.34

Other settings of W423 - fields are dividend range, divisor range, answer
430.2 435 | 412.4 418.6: 1.25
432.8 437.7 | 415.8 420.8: 1.35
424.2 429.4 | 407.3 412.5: 1.12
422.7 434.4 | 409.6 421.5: 1.14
